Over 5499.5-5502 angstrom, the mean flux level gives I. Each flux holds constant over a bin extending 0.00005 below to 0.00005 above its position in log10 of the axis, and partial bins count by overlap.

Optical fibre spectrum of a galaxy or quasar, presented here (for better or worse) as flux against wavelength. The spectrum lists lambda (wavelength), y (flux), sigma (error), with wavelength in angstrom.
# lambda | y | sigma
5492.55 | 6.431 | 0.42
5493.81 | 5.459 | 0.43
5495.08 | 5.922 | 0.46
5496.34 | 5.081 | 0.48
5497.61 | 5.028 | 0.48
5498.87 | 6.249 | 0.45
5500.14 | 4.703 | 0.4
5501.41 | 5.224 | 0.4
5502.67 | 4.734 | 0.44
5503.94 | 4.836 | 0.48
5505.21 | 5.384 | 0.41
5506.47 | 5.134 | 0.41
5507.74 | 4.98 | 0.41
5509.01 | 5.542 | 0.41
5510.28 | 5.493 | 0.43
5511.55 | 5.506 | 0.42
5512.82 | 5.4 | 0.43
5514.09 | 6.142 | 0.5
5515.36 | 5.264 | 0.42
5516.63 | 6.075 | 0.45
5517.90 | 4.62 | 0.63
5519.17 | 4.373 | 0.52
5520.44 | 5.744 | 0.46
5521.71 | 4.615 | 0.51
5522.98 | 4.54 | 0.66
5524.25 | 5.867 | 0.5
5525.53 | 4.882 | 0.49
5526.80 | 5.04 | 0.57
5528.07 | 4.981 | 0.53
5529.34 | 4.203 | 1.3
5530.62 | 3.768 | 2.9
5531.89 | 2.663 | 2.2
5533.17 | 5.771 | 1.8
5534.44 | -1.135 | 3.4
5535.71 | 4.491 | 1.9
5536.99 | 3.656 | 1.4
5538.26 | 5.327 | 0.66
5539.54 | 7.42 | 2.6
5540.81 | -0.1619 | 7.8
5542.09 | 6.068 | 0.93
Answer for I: 4.95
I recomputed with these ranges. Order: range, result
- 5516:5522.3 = 5.09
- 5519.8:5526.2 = 5.13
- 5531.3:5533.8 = 4.23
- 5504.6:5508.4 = 5.17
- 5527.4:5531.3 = 4.31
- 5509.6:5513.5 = 5.47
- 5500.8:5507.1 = 5.07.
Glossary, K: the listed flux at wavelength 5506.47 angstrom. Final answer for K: 5.134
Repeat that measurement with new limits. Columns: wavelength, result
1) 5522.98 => 4.54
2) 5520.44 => 5.744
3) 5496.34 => 5.081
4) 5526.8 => 5.04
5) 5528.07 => 4.981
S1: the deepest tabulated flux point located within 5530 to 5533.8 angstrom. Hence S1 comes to 2.663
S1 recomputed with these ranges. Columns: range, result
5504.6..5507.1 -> 5.134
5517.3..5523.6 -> 4.373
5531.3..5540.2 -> -1.135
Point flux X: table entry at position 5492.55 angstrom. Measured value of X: 6.431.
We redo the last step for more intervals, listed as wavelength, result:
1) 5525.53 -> 4.882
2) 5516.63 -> 6.075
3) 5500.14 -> 4.703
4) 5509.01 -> 5.542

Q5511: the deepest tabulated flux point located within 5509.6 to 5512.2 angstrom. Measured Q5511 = 5.493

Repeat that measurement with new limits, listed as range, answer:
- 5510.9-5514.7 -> 5.4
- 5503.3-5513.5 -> 4.836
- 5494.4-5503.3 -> 4.703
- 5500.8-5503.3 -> 4.734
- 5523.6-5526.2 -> 4.882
